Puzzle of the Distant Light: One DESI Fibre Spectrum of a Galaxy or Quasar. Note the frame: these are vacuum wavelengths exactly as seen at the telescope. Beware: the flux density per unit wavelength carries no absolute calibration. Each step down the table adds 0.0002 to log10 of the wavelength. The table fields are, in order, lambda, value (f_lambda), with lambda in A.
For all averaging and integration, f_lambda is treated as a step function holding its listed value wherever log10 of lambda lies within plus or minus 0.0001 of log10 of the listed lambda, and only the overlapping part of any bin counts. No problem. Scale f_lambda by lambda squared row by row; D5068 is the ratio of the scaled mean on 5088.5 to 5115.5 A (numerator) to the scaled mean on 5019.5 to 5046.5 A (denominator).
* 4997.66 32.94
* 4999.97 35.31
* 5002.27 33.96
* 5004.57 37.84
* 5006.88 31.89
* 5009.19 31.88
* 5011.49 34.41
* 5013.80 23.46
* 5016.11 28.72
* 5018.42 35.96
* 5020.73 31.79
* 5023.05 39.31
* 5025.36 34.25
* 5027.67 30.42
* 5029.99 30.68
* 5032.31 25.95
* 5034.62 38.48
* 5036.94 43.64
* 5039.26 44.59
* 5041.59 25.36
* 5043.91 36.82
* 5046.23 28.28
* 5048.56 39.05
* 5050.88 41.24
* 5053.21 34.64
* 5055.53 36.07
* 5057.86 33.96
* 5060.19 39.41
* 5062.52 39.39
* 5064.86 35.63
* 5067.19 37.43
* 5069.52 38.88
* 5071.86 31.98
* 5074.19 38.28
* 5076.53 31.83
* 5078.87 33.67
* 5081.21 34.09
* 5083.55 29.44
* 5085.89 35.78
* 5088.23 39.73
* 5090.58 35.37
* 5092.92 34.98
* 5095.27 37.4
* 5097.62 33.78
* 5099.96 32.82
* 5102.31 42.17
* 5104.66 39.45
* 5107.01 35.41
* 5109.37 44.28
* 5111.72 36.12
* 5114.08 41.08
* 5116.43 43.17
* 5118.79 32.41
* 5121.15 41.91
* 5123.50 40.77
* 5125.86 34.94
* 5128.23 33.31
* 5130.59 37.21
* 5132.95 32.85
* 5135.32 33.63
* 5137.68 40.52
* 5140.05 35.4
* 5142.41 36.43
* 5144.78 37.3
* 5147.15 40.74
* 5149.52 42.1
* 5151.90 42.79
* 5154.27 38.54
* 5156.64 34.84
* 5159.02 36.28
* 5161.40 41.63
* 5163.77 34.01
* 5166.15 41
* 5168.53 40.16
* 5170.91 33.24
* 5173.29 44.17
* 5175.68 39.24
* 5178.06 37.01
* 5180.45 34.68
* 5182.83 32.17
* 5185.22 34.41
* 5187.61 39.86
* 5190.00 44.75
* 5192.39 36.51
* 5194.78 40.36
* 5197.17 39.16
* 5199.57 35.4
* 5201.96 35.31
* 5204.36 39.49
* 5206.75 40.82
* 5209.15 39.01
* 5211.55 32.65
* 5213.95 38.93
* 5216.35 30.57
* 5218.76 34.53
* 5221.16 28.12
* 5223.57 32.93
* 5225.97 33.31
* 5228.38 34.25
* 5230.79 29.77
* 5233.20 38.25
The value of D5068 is 1.13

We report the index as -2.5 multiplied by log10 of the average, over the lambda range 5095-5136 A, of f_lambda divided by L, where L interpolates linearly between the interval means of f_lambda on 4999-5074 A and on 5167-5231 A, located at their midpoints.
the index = -0.05 mag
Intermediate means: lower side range 34.8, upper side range 36.4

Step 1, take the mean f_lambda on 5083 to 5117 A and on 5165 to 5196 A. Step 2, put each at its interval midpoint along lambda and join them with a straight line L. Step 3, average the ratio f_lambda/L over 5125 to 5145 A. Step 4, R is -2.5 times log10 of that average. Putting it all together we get 0.06 mag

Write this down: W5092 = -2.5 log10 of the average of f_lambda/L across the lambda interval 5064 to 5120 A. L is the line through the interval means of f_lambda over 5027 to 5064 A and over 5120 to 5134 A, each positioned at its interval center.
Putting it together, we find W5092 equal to 0.00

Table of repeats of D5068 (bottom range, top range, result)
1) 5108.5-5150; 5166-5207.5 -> 1.03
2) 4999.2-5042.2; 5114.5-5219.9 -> 1.18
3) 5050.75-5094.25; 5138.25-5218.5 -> 1.10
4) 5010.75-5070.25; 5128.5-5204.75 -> 1.14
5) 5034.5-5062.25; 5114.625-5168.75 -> 1.07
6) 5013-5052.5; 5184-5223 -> 1.15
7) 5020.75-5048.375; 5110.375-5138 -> 1.12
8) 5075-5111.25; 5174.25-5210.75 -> 1.09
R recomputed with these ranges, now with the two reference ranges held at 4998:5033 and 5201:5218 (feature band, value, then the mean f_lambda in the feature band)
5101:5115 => -0.152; 39.6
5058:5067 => -0.125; 37.6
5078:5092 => -0.024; 34.7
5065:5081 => -0.050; 35.3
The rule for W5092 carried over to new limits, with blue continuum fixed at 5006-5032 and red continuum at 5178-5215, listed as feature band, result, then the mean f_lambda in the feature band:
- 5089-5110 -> -0.08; 37.1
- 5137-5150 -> -0.08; 38.5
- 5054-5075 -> -0.11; 36.7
